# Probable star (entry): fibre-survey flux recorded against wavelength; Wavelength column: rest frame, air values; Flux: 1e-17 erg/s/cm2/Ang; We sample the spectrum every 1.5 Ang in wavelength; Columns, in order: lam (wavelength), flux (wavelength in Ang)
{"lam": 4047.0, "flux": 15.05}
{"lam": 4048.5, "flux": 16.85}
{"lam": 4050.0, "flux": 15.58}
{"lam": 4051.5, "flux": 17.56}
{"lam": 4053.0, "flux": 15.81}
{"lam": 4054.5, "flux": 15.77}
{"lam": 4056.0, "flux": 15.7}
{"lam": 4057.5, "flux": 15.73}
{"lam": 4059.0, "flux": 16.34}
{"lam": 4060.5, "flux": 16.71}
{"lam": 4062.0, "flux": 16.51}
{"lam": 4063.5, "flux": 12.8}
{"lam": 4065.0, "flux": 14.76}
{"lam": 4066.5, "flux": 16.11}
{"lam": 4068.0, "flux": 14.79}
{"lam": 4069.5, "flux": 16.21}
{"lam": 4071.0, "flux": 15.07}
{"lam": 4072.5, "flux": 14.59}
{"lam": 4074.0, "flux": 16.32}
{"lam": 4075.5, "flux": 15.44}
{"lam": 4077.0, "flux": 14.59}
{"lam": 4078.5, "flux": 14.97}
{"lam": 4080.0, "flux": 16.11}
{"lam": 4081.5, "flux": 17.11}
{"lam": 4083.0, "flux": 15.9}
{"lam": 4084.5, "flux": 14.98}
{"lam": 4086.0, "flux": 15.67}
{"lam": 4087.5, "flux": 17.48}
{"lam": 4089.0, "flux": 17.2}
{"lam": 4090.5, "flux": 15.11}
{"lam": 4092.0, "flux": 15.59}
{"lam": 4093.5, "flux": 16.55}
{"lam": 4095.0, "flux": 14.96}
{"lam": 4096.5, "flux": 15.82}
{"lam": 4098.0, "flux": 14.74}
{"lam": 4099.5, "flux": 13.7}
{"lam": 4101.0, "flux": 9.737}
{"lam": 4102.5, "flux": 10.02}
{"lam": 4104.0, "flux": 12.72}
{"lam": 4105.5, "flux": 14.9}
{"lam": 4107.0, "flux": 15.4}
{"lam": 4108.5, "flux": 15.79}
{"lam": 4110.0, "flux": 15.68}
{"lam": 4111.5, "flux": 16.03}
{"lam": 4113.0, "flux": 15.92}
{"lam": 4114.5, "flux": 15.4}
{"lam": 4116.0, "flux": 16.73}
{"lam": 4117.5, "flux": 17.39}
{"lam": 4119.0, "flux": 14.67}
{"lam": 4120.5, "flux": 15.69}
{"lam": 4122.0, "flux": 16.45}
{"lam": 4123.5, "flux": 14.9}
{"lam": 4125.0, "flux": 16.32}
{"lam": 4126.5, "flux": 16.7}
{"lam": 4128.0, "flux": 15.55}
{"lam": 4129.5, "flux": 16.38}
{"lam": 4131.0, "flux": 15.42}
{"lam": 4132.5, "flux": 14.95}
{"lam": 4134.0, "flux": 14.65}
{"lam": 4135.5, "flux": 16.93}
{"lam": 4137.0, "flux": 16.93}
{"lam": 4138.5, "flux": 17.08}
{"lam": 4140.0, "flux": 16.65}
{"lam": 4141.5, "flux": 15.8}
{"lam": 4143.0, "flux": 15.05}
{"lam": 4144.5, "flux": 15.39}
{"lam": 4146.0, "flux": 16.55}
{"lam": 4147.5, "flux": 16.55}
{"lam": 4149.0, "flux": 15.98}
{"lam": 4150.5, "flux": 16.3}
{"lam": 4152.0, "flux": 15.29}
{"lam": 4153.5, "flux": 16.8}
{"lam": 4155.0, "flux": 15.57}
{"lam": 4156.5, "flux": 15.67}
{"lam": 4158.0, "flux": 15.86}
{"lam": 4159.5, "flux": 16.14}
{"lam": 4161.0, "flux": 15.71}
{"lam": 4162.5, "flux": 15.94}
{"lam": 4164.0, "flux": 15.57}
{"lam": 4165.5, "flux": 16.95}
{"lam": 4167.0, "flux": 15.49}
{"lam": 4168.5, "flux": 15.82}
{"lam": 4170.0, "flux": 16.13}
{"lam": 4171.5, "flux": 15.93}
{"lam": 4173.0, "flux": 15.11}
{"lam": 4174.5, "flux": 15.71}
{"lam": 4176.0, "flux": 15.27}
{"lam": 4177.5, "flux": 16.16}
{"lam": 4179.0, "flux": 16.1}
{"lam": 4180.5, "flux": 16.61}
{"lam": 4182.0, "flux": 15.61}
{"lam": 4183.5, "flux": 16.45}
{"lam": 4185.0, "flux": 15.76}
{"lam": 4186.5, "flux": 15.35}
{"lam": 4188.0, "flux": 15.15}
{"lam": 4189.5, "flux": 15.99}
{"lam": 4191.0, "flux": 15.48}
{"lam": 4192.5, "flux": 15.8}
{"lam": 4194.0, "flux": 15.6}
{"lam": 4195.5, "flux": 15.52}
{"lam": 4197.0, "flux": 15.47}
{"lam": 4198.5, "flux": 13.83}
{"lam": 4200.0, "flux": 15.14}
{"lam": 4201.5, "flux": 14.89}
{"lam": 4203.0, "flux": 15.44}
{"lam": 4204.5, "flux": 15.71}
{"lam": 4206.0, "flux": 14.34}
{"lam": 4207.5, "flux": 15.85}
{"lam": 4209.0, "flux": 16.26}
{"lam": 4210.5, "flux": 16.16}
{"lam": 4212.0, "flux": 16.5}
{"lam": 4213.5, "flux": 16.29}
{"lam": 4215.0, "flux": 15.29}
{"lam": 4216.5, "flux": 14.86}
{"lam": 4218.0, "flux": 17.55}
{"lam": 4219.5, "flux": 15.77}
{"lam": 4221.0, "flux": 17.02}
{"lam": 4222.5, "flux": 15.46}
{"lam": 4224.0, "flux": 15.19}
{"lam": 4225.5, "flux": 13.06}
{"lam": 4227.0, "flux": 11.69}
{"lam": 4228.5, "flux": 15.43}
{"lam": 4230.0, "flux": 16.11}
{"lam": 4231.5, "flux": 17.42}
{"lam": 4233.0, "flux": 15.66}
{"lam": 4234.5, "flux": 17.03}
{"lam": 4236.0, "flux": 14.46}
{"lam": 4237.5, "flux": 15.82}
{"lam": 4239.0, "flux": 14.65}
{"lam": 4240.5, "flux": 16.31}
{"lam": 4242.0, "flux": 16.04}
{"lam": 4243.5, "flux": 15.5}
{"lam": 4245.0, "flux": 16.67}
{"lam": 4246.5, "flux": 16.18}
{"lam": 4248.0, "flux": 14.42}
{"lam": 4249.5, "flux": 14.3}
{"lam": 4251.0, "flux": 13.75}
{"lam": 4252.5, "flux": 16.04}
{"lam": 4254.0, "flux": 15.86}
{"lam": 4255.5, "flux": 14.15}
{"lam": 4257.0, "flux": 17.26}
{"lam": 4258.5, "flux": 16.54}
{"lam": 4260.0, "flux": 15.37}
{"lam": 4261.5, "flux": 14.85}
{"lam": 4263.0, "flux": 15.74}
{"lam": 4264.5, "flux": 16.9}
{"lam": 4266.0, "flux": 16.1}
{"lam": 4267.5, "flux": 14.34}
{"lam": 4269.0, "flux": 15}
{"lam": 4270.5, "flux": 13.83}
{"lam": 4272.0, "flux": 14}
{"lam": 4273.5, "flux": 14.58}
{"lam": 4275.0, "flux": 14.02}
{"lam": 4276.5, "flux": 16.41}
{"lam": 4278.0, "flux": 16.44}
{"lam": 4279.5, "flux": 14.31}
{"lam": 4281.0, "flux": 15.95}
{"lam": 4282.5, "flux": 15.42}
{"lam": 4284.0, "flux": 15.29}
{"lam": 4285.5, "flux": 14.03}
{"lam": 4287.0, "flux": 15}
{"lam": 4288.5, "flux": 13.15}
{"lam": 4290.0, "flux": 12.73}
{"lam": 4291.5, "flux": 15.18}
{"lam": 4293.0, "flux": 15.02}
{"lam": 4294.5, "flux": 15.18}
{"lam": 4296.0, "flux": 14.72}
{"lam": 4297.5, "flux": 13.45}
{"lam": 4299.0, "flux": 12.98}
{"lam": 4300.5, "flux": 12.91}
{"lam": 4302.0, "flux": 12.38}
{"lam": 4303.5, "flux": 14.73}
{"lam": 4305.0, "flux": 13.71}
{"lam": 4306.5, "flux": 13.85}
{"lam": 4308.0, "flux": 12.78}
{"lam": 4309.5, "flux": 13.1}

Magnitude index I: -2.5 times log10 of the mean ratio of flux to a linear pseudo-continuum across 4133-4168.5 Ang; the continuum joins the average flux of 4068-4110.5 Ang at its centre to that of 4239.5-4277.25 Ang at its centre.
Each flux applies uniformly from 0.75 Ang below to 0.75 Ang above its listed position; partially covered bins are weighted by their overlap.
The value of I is -0.059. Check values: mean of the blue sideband 15.1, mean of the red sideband 15.4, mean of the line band 16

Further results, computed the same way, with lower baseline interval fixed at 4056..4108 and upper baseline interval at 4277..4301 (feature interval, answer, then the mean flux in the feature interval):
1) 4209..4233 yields -0.06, 15.6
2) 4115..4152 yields -0.07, 16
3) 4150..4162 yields -0.07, 15.9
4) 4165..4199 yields -0.06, 15.7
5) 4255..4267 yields -0.09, 15.9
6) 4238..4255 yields -0.06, 15.4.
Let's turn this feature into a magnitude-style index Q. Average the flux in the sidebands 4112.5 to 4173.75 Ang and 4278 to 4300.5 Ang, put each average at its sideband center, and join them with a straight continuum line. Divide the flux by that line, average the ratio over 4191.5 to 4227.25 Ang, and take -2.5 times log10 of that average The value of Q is -0.01 mag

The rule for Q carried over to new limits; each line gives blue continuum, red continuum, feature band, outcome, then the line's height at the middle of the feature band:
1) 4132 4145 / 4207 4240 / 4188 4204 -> 0.03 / 15.7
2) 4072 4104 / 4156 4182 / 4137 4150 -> -0.04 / 15.6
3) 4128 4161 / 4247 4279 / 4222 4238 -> 0.02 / 15.4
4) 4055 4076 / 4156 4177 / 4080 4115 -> 0.04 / 15.6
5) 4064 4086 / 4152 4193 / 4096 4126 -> 0.05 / 15.6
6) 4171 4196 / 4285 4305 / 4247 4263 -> -0.05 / 14.6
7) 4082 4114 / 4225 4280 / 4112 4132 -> -0.07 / 15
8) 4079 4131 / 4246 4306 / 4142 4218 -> -0.04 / 15.1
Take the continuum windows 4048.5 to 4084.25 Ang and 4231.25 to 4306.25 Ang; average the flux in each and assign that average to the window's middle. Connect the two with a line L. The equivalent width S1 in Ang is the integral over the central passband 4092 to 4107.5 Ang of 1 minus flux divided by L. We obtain 1.7 Ang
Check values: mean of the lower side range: 15.7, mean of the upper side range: 15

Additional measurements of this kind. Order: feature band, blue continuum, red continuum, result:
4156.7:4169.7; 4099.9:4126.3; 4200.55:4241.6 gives -0.6 Ang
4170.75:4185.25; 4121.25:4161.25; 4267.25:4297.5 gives -0.2 Ang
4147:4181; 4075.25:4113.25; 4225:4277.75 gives -1.7 Ang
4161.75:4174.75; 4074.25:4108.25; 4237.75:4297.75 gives -0.7 Ang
